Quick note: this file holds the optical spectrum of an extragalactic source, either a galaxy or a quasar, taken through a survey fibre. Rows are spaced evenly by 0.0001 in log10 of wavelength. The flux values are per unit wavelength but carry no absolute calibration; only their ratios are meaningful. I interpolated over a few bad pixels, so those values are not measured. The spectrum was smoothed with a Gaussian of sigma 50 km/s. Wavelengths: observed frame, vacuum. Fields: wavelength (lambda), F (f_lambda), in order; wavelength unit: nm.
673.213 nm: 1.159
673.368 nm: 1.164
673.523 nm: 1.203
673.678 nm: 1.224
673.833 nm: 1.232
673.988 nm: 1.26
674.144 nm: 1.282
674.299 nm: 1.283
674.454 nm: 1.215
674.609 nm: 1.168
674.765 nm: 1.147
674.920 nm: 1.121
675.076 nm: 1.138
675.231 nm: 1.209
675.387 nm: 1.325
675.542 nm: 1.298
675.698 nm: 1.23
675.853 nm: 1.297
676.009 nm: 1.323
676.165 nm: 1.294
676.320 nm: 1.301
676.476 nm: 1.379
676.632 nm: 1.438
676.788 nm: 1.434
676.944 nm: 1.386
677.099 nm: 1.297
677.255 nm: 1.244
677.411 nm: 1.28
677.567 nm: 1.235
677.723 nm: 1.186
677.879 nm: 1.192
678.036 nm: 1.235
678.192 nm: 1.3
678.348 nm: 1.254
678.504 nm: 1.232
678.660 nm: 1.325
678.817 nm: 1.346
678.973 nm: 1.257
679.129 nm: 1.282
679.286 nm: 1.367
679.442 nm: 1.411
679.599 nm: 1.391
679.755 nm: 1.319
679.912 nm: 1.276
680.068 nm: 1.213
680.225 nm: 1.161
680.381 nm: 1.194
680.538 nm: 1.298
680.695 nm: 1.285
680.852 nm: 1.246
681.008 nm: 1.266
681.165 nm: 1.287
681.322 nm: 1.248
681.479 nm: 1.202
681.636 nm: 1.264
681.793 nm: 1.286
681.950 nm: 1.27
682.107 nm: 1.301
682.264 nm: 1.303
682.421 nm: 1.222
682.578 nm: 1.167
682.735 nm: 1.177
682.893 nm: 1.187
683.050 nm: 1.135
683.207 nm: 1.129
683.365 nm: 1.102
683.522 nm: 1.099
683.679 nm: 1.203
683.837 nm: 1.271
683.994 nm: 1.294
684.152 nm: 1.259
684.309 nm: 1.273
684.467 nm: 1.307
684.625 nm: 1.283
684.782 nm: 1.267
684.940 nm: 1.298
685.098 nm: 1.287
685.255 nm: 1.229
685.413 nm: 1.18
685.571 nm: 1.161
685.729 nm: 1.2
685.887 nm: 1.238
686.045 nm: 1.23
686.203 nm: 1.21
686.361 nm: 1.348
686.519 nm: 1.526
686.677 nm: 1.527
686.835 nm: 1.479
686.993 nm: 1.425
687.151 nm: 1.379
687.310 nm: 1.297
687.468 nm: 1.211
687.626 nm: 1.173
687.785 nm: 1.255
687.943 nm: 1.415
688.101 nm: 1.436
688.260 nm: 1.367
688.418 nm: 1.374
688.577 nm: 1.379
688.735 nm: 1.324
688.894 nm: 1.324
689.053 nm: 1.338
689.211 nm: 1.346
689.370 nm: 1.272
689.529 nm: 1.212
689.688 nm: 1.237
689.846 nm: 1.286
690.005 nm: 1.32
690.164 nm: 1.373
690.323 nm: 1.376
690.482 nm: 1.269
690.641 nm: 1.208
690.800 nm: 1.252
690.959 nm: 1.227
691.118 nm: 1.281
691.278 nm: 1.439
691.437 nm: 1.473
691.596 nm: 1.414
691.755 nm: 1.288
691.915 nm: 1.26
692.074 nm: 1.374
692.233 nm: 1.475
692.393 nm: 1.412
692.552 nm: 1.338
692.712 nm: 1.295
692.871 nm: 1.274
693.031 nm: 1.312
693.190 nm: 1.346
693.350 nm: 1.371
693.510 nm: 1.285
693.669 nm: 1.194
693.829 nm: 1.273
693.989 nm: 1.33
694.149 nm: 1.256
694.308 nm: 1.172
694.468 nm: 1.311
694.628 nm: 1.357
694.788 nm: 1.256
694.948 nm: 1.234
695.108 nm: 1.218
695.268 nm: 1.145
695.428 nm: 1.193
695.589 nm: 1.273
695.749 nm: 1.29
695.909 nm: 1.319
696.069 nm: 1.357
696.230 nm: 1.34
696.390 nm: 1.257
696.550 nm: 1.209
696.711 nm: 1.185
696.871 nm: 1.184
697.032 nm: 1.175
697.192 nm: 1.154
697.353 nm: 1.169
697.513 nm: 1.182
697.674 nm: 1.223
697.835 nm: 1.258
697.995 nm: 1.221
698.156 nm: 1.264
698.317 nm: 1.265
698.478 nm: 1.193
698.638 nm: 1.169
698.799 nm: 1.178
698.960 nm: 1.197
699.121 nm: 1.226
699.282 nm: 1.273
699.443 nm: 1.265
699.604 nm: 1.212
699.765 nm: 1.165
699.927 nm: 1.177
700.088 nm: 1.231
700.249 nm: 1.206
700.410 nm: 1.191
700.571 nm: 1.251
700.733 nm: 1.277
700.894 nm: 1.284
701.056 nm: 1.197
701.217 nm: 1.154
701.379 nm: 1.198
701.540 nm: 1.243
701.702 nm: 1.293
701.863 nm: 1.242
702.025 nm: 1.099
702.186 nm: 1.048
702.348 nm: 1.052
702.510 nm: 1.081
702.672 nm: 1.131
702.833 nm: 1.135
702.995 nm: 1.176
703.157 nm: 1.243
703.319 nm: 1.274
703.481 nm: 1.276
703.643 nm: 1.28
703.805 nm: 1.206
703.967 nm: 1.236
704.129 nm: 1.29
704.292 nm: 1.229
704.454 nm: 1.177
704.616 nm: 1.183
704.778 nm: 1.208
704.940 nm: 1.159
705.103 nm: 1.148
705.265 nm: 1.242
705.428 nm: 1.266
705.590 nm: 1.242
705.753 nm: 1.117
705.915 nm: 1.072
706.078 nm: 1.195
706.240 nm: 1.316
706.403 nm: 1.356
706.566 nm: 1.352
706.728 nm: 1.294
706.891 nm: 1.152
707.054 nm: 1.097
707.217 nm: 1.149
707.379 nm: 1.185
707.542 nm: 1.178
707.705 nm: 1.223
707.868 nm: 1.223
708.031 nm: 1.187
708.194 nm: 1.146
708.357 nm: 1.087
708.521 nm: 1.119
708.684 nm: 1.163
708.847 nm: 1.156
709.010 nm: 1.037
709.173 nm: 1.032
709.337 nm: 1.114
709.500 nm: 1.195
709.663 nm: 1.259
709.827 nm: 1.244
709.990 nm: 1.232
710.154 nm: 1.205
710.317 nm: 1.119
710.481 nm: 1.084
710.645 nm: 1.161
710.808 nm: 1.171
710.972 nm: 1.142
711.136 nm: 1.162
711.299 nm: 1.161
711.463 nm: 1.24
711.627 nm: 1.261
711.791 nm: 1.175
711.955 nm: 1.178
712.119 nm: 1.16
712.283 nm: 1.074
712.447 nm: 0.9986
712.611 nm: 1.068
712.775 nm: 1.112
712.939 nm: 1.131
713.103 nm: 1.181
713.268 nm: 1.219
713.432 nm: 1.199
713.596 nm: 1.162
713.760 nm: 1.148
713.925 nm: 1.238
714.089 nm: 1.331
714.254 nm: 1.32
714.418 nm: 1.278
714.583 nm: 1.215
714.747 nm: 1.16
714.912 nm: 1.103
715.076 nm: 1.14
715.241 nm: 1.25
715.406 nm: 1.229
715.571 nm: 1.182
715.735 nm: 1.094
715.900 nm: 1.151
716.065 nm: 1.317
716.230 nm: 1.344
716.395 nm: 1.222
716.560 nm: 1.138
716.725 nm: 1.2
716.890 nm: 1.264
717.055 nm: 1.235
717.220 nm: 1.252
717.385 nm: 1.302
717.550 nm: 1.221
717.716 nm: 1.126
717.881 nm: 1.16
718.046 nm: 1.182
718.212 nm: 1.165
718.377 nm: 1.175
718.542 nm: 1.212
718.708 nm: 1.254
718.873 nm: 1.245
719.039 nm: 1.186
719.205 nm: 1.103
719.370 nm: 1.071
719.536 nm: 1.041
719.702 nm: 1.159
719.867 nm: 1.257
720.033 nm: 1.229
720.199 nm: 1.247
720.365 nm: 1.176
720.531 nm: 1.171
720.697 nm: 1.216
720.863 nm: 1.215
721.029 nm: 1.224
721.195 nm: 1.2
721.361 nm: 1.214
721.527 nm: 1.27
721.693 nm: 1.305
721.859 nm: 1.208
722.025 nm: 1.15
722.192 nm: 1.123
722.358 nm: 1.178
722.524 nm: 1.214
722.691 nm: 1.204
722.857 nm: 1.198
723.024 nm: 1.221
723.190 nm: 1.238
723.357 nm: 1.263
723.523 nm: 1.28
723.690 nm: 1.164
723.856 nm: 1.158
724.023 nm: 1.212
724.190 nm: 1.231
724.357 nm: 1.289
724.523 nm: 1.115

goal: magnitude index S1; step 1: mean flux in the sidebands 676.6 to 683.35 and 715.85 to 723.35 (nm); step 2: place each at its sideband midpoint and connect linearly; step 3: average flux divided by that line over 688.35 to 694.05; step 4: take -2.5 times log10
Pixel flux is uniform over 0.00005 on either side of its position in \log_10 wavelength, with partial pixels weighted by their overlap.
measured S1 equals -0.06 mag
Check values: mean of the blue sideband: 1.27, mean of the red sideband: 1.2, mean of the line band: 1.32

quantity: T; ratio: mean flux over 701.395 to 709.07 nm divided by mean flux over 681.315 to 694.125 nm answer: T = 0.92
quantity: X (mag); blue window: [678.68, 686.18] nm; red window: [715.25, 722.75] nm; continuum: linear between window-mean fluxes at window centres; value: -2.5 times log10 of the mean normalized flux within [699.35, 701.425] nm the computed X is 0.01 mag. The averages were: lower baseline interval 1.25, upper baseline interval 1.2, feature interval 1.22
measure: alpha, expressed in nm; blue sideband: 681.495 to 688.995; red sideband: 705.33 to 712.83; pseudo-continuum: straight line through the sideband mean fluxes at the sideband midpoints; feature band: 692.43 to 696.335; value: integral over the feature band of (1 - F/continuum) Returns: -0.14 nm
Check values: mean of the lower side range 1.28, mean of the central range 1.28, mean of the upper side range 1.17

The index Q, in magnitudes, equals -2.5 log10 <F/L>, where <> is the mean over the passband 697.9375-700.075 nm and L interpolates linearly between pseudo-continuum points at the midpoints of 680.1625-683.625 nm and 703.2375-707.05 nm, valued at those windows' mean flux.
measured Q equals 0.01 mag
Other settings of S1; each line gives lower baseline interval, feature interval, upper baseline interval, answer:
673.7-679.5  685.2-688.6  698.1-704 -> -0.063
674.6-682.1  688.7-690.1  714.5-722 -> -0.035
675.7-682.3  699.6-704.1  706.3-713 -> -0.002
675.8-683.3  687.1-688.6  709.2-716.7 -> -0.063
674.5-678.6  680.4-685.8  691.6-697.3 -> 0.032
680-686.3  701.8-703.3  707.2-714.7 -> 0.047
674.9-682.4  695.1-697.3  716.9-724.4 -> 0.012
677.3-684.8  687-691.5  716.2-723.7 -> -0.064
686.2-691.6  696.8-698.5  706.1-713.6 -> 0.052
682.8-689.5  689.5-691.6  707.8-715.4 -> -0.038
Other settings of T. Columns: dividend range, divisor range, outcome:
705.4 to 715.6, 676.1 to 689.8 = 0.92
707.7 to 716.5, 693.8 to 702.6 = 0.96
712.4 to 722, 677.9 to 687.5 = 0.94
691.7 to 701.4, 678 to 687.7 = 0.99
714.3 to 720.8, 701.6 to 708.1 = 1.00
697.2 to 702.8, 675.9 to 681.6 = 0.93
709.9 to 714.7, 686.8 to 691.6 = 0.89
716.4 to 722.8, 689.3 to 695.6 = 0.92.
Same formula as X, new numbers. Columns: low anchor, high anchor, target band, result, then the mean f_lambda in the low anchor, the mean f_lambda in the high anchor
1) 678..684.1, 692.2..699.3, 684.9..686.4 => 0.017 mag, 1.25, 1.26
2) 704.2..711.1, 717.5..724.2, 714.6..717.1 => -0.010 mag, 1.18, 1.2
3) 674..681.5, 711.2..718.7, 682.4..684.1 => 0.072 mag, 1.27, 1.19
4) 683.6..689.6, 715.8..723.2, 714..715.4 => -0.006 mag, 1.31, 1.2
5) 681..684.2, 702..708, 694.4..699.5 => -0.026 mag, 1.22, 1.2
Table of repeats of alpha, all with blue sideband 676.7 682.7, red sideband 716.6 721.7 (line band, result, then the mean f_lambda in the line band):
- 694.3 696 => -0.014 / 1.26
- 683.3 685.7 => 0.060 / 1.23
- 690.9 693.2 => -0.178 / 1.35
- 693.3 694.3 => -0.021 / 1.27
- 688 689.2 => -0.100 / 1.36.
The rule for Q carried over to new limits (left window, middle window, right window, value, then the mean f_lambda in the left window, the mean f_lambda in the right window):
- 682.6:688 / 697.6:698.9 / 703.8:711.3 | -0.003 mag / 1.26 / 1.18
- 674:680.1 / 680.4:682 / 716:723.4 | 0.009 mag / 1.28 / 1.21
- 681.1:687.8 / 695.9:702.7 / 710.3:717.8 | 0.014 mag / 1.26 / 1.19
